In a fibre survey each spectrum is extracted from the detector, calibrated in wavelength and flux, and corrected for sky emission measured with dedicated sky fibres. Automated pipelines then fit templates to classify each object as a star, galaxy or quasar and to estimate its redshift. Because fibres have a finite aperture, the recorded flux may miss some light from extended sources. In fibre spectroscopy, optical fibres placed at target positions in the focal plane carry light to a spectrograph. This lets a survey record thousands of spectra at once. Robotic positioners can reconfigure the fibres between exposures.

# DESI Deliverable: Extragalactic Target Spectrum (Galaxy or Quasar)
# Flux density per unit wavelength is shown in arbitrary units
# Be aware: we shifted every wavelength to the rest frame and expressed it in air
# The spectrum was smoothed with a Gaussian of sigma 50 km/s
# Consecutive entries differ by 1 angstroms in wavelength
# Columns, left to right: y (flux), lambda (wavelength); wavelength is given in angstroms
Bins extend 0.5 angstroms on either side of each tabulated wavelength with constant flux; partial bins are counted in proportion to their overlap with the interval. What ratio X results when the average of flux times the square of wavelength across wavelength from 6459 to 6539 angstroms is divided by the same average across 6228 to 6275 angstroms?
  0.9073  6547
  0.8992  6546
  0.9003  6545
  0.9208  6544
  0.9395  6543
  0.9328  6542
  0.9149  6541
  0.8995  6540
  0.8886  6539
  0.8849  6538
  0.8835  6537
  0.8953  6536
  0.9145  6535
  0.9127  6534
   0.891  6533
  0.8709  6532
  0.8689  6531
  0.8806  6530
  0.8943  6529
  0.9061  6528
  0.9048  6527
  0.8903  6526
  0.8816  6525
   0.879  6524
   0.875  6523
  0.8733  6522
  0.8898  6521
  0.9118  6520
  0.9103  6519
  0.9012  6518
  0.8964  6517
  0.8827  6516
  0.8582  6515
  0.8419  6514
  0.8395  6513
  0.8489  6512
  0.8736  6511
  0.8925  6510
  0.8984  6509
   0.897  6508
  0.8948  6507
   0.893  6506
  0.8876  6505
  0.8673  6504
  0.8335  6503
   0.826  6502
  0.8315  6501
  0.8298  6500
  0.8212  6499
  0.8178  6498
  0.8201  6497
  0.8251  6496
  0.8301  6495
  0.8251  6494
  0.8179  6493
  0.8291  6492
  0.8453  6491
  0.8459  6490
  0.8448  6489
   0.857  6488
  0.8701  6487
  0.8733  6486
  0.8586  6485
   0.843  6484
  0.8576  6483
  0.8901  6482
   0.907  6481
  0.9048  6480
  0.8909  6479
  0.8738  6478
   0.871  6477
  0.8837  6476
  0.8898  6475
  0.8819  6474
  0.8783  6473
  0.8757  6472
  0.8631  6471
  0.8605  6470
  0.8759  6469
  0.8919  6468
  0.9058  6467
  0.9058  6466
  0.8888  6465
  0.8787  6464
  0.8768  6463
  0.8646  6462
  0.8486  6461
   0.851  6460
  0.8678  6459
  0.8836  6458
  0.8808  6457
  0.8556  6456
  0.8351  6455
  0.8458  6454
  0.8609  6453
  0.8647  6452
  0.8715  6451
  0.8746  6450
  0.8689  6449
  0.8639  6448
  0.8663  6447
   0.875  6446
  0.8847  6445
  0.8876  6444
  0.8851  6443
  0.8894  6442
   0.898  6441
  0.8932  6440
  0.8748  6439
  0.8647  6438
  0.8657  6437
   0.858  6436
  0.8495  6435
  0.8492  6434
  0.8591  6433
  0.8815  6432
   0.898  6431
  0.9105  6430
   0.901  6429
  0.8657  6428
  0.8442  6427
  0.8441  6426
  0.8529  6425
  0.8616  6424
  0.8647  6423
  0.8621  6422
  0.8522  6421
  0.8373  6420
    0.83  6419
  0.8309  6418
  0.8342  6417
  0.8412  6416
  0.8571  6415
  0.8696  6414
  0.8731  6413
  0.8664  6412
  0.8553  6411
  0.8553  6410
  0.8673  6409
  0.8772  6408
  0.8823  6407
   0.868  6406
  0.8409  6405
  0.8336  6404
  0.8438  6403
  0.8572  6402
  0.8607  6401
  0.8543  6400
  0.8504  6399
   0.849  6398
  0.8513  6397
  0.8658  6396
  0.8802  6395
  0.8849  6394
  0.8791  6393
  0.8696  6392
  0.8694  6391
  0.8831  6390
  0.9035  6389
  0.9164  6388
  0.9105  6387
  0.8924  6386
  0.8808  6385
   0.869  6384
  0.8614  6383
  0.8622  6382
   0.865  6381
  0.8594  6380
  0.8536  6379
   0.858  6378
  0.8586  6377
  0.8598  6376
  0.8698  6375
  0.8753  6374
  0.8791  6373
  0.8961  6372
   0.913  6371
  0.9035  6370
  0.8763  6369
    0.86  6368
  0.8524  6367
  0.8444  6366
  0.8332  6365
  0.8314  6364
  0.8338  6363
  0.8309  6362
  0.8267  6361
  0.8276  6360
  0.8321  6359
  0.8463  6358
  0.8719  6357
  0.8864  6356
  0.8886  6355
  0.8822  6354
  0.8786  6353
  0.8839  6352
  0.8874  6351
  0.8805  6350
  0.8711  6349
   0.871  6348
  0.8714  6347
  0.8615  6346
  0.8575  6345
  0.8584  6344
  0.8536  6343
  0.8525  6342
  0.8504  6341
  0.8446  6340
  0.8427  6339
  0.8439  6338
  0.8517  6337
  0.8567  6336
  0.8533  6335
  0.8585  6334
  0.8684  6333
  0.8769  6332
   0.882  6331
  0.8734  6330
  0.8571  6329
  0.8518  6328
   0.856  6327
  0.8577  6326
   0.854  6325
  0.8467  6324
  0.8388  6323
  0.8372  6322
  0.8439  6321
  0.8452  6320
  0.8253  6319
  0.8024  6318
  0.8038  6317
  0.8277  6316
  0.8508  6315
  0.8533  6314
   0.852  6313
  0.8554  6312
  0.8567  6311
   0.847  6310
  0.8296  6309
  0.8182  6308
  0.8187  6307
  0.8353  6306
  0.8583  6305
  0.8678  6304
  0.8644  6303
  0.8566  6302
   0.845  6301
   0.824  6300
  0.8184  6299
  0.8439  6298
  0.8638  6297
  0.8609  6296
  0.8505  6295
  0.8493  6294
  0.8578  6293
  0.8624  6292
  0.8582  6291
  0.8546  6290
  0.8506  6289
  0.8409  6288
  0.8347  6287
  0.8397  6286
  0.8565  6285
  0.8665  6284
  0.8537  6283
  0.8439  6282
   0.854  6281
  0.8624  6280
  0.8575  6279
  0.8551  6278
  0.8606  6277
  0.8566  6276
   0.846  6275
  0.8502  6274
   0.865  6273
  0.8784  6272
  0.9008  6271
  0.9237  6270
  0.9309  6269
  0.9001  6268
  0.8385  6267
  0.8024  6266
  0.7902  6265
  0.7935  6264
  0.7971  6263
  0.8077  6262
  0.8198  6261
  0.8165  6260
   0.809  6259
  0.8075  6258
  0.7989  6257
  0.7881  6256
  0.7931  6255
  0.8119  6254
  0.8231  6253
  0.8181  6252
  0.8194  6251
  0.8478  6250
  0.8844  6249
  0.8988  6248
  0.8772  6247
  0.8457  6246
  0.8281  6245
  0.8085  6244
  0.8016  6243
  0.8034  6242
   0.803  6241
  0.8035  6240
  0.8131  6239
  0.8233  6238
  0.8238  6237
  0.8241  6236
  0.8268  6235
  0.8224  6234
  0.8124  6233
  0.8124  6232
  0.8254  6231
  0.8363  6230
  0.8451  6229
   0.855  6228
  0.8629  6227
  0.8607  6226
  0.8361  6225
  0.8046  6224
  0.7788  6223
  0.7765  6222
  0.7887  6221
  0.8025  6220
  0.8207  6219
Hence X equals 1.1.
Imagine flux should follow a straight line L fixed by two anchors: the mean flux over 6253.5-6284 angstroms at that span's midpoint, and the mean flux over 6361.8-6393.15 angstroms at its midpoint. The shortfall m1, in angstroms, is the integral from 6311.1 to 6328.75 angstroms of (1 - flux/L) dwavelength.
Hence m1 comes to 0.3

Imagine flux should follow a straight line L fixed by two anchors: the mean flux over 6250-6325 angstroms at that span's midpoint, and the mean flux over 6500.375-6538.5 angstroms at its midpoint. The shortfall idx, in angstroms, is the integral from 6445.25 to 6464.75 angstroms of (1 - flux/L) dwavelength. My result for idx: 0.1 angstroms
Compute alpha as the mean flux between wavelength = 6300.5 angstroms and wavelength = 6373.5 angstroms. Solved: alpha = 0.855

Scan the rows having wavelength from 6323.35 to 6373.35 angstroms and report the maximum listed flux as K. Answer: 0.913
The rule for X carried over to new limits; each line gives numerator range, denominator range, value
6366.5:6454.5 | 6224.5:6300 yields 1.08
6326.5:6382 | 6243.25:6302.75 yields 1.05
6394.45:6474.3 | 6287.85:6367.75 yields 1.05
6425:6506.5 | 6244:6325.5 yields 1.09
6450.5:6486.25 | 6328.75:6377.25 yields 1.05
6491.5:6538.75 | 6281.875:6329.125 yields 1.10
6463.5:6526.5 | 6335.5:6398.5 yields 1.04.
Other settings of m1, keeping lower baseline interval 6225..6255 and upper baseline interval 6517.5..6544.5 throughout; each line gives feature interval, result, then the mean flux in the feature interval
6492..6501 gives 0.66 angstroms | 0.824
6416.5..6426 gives 0.27 angstroms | 0.847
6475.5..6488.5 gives 0.15 angstroms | 0.875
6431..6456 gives 0.21 angstroms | 0.87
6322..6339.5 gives -0.10 angstroms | 0.856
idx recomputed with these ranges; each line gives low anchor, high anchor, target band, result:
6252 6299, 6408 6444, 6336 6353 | -0.17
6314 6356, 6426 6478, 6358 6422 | 0.19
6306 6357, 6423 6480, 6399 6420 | 0.30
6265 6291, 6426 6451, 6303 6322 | 0.52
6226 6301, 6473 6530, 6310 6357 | -0.50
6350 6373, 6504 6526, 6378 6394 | -0.21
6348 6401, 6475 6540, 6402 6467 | 0.27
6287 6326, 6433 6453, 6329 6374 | -0.48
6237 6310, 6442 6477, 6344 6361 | -0.25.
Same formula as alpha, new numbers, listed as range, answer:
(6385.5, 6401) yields 0.877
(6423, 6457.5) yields 0.87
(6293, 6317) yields 0.845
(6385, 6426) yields 0.863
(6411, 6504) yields 0.863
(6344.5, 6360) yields 0.87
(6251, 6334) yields 0.844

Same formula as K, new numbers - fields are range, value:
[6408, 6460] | 0.9105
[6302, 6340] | 0.882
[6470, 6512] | 0.907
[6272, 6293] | 0.8784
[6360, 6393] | 0.9164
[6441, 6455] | 0.898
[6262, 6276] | 0.9309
